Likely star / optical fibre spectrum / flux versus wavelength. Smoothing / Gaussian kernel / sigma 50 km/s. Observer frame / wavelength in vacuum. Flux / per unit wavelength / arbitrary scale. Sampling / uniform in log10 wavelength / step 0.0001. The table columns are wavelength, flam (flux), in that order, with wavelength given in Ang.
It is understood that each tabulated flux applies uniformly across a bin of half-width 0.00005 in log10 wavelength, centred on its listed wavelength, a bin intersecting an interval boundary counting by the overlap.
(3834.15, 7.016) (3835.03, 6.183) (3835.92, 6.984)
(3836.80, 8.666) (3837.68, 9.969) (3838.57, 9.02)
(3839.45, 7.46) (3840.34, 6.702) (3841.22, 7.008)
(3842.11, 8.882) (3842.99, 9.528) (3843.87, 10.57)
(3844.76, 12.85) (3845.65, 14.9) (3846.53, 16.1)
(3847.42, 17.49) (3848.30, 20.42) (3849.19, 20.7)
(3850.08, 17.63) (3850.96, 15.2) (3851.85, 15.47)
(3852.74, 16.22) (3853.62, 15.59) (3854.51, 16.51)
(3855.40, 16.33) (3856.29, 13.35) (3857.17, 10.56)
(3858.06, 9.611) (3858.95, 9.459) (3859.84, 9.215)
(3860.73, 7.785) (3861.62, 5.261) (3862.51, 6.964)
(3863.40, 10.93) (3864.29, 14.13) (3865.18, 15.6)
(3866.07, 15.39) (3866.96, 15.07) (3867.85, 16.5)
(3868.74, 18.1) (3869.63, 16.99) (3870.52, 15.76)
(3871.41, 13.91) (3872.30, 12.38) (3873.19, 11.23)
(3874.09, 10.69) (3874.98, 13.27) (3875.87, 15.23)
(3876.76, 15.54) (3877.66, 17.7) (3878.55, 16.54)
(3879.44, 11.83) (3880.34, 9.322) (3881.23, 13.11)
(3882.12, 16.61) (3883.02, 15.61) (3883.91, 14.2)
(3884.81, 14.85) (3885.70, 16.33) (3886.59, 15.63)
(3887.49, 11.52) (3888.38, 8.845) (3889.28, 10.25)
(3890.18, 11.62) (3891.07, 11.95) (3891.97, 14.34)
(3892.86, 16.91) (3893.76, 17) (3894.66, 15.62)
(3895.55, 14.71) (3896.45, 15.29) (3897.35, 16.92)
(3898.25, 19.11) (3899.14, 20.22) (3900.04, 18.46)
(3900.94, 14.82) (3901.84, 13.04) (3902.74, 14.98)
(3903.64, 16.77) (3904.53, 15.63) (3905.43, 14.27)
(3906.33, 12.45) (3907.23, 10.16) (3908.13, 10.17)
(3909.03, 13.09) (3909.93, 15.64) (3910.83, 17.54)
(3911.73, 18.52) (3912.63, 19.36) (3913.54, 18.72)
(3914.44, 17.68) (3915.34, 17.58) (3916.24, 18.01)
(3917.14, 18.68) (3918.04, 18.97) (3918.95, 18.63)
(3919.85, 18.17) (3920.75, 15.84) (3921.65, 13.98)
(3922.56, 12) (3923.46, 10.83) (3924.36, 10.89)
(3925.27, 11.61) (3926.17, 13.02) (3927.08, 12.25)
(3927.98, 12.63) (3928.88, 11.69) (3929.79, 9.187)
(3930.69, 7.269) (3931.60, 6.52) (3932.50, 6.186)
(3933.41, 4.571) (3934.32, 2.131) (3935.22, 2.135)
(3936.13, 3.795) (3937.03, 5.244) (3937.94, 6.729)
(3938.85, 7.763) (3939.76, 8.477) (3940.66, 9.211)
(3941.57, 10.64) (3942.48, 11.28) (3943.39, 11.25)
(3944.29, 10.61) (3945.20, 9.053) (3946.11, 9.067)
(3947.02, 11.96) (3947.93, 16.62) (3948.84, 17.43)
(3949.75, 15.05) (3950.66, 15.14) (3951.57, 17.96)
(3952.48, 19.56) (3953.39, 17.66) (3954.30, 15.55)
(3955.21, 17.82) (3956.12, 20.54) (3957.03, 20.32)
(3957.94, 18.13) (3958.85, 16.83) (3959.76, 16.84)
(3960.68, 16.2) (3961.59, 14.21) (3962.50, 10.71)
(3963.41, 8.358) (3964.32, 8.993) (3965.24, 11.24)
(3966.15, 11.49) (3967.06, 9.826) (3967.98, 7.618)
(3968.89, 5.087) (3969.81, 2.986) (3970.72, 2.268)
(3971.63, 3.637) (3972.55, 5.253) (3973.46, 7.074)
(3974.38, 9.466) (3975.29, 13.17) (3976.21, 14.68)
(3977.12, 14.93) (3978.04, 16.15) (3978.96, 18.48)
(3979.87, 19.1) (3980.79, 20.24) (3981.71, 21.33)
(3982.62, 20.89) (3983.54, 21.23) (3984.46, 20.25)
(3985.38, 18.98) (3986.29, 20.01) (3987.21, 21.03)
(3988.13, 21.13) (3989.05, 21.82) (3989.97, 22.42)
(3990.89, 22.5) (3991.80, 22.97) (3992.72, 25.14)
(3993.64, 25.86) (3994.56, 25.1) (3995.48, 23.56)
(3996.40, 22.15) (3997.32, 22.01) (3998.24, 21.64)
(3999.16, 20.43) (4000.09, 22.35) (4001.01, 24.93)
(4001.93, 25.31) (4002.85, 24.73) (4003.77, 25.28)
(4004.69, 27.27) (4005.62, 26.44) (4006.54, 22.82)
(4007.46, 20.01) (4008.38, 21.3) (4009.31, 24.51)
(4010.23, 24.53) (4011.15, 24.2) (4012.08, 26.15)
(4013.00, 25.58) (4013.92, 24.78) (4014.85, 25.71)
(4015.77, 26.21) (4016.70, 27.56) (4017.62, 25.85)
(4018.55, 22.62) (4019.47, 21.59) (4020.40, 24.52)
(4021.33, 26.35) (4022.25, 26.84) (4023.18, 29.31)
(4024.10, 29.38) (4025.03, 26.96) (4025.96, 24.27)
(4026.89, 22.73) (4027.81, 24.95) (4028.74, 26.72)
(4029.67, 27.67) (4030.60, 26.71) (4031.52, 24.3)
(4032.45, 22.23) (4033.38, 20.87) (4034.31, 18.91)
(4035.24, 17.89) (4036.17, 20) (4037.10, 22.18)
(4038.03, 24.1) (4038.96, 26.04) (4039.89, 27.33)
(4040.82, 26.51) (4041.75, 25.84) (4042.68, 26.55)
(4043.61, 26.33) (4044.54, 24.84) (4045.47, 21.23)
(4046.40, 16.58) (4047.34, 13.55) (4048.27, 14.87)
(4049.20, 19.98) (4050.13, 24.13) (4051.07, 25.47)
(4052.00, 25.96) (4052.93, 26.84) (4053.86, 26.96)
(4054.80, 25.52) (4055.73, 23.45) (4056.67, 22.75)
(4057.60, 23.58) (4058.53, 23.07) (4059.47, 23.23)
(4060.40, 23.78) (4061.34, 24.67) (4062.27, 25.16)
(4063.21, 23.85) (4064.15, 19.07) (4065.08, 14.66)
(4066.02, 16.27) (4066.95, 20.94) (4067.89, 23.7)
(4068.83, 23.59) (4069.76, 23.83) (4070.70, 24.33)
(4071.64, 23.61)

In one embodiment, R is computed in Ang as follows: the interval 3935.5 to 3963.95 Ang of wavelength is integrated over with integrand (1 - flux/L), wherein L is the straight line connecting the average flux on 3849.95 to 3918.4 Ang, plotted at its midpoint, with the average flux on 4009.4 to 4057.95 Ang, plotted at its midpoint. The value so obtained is 8.6 Ang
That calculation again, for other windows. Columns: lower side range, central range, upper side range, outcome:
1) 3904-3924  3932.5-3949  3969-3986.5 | 7.0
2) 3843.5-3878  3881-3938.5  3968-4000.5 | 7.0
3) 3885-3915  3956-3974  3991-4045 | 8.4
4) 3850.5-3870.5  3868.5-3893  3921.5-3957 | -2.2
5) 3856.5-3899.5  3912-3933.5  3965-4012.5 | 2.7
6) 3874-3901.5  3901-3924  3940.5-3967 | -1.8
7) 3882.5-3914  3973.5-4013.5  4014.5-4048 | 0.2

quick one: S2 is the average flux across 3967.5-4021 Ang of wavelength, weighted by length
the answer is 20.1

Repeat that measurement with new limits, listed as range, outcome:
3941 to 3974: 12.3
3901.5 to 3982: 12.7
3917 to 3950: 10.7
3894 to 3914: 15.7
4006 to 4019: 24.4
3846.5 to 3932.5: 14.3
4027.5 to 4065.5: 23.1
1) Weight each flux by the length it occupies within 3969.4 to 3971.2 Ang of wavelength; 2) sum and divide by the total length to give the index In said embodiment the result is 2.65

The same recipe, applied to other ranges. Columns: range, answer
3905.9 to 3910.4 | 12.3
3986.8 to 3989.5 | 21.3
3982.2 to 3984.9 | 20.7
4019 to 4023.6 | 25.7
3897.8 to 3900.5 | 19.3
